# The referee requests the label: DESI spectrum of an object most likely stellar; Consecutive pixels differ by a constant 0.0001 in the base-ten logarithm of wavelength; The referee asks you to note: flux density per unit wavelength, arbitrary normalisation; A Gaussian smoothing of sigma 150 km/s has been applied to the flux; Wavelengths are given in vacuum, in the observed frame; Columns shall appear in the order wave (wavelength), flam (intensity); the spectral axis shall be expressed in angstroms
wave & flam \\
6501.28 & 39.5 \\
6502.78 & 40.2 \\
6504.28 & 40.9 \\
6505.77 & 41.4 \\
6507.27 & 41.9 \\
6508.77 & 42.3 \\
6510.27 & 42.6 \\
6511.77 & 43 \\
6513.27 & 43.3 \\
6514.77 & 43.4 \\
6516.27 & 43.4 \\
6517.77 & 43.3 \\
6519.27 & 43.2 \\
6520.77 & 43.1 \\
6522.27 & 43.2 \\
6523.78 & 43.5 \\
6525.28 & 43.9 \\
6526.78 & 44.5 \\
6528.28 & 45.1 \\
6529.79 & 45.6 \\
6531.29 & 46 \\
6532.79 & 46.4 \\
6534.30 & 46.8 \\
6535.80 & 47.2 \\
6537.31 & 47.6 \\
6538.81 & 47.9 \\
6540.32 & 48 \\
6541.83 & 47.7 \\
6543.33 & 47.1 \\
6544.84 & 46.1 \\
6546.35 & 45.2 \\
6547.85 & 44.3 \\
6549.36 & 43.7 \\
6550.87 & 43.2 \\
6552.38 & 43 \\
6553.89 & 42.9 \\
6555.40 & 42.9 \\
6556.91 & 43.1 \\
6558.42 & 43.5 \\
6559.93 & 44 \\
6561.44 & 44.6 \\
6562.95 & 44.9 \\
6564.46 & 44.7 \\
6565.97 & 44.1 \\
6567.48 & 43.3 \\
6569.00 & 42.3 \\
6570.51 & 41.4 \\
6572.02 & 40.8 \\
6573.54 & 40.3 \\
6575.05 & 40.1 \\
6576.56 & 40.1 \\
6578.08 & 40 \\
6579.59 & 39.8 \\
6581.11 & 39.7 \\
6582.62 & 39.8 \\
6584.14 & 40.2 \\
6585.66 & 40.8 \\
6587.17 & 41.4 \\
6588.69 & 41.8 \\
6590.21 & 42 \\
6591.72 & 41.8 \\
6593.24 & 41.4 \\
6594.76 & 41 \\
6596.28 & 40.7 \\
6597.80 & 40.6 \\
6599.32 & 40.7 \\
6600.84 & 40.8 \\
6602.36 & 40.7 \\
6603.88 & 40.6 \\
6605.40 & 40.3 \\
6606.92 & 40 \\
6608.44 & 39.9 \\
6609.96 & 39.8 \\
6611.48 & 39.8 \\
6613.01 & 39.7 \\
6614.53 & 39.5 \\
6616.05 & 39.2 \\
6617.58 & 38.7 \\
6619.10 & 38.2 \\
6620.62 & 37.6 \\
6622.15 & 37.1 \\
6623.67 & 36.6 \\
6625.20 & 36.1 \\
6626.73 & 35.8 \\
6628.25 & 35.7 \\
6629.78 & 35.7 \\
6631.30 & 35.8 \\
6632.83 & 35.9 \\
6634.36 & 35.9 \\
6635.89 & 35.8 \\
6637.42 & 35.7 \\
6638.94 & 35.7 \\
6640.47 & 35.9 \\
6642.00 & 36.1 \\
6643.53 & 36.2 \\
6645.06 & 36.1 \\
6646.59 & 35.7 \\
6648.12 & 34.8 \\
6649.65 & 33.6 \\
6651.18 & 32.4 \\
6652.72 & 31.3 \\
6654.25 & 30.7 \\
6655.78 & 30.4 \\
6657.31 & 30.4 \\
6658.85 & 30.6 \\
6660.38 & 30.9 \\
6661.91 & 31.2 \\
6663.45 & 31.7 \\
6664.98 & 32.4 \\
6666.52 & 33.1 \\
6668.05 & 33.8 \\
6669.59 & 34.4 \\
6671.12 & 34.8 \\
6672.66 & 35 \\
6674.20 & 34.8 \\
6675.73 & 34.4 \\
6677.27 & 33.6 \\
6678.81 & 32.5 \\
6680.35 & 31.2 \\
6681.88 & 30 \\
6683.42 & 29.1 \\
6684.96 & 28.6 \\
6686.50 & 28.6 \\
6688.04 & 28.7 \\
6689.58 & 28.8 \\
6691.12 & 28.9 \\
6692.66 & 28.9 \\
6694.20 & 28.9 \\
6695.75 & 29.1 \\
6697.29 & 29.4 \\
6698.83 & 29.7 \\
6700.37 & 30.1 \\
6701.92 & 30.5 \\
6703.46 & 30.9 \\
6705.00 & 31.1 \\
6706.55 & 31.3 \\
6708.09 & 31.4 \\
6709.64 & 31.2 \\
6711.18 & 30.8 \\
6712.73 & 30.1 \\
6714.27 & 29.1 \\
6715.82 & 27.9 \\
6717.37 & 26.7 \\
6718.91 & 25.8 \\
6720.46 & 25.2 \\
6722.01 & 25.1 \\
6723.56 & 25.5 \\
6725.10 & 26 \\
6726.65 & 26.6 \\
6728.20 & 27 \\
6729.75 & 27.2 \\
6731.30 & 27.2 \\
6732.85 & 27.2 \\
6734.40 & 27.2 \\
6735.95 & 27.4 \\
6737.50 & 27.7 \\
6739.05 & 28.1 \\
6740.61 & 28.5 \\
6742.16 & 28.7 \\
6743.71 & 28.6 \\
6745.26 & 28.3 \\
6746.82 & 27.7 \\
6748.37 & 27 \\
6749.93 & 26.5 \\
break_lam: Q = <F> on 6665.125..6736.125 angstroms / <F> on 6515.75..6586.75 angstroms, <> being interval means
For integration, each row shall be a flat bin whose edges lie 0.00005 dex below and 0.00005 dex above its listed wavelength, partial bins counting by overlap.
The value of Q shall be 0.68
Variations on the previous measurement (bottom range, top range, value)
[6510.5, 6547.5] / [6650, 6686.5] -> 0.71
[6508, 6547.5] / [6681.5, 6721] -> 0.65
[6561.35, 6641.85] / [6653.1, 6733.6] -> 0.76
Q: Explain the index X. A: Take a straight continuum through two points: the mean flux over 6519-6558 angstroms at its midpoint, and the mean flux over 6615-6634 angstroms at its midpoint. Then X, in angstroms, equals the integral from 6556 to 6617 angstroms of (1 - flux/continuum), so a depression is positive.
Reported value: -1.1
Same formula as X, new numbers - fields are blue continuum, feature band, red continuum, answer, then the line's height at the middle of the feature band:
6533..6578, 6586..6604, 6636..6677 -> -0.5 angstroms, 40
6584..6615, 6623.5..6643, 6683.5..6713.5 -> 0.6 angstroms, 37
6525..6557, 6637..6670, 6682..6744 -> 1.0 angstroms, 34.3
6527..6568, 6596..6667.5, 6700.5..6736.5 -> 1.4 angstroms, 36.8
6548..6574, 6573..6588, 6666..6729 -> 0.4 angstroms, 41.3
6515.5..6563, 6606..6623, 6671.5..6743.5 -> -0.5 angstroms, 37.8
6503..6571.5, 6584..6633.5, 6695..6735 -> -1.8 angstroms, 37.8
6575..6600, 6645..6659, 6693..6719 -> 0.9 angstroms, 34.7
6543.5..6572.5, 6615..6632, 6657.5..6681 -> 0.2 angstroms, 37.3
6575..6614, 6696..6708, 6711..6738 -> -0.4 angstroms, 29.4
